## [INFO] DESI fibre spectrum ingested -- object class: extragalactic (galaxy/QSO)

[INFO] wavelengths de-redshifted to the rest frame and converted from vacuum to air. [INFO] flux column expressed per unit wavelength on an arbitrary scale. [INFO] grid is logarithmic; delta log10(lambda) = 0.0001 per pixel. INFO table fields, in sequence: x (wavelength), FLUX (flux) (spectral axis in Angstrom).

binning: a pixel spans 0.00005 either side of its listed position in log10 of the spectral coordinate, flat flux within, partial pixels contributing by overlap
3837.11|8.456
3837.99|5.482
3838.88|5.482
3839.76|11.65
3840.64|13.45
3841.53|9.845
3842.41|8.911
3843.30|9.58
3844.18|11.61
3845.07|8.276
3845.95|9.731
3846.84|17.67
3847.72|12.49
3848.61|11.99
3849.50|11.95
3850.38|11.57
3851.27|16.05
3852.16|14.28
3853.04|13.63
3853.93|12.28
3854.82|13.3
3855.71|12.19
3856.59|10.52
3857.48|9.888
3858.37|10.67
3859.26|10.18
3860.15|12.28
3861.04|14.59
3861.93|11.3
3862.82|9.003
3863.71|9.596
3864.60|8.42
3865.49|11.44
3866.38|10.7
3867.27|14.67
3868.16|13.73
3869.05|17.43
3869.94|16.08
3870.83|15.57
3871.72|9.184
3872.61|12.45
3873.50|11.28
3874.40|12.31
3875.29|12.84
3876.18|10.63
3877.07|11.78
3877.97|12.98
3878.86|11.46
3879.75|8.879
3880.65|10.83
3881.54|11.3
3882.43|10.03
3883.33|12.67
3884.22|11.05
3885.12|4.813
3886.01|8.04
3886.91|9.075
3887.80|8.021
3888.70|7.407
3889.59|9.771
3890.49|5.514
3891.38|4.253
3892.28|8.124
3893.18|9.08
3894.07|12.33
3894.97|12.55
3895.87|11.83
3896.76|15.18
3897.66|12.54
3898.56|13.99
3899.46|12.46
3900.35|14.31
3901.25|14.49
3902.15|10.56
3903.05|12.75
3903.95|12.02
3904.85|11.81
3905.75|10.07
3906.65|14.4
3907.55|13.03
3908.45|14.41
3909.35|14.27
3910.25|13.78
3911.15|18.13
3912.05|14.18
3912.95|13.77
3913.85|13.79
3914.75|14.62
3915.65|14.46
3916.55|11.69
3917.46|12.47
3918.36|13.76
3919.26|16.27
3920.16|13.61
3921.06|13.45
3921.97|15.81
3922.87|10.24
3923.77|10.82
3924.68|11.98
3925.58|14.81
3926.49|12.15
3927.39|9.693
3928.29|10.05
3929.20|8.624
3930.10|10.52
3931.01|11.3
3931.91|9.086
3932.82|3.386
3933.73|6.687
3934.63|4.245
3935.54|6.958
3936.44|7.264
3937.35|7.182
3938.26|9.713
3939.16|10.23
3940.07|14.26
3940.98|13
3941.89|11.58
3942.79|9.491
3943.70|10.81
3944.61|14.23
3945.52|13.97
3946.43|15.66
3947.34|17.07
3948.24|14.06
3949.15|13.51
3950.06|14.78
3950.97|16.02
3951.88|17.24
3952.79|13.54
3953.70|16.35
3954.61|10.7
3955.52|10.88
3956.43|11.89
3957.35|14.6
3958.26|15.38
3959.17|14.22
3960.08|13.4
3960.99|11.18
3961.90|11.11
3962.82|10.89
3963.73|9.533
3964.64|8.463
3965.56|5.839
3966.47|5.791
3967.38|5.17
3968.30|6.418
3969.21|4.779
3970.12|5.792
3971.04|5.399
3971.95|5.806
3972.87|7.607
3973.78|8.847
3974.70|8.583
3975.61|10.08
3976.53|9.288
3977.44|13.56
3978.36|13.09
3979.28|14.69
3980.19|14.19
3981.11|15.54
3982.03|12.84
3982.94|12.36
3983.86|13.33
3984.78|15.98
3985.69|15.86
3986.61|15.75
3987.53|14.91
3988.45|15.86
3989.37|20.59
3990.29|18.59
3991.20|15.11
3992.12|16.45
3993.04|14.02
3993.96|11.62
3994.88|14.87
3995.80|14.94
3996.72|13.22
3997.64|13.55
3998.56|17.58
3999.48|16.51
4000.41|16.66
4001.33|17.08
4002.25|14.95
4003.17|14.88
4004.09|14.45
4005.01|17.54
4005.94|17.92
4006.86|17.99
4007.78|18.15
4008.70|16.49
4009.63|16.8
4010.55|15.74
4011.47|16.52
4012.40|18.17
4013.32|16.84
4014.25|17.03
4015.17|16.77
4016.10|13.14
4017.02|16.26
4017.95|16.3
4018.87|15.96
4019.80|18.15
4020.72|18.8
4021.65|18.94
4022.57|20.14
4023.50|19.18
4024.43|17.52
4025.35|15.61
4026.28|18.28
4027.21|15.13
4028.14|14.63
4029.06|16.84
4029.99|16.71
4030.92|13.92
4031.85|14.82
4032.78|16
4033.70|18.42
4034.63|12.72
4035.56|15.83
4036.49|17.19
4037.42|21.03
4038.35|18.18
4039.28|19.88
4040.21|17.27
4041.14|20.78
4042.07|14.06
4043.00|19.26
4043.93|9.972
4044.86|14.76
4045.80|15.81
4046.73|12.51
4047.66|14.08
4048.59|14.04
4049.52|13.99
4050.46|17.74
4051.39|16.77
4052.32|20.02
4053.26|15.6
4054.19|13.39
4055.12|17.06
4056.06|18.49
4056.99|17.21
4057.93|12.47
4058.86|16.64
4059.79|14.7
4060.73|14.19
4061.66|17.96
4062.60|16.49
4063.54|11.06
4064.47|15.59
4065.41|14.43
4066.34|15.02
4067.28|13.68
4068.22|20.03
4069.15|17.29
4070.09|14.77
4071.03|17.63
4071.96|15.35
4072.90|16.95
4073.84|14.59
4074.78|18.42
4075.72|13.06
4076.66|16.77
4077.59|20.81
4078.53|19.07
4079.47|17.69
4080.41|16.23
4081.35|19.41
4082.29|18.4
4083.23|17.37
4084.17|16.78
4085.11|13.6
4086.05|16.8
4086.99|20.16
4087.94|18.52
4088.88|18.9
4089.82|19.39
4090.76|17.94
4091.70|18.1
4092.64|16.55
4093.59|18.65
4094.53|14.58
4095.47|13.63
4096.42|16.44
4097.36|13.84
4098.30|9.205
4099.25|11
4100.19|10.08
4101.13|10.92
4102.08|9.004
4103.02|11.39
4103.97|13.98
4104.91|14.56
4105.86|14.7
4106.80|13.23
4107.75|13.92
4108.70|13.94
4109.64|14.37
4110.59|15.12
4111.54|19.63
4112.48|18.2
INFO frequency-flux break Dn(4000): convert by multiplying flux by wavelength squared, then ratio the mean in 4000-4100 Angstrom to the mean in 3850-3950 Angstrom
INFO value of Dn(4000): 1.51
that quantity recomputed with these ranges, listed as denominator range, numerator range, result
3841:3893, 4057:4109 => 1.56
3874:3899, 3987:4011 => 1.64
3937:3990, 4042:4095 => 1.44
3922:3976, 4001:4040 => 1.65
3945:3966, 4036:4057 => 1.32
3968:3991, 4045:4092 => 1.42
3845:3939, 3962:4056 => 1.35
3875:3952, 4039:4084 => 1.50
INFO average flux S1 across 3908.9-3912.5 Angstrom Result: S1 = 15.1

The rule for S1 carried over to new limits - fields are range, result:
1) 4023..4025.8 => 17.5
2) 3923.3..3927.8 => 11.9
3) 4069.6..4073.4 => 16.2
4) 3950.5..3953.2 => 15.6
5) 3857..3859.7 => 10.2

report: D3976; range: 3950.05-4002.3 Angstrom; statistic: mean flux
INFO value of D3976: 12.6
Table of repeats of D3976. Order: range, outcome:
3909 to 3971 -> 11.6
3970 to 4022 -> 14.8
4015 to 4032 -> 16.7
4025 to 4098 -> 16.4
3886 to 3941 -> 11.4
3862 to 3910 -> 11.4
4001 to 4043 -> 16.9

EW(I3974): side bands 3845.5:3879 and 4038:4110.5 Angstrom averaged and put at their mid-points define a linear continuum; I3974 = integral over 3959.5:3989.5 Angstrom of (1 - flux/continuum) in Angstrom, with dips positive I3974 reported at 6.9 Angstrom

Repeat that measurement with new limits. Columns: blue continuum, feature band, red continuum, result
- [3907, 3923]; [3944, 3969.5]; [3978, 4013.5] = 4.8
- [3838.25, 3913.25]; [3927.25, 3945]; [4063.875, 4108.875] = 4.7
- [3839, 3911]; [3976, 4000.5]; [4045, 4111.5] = -1.7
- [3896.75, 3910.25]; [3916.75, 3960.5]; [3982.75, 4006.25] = 6.3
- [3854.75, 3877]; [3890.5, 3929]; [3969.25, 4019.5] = 0.7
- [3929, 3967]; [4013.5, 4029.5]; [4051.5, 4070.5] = -3.1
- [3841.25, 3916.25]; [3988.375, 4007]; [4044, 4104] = -2.2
